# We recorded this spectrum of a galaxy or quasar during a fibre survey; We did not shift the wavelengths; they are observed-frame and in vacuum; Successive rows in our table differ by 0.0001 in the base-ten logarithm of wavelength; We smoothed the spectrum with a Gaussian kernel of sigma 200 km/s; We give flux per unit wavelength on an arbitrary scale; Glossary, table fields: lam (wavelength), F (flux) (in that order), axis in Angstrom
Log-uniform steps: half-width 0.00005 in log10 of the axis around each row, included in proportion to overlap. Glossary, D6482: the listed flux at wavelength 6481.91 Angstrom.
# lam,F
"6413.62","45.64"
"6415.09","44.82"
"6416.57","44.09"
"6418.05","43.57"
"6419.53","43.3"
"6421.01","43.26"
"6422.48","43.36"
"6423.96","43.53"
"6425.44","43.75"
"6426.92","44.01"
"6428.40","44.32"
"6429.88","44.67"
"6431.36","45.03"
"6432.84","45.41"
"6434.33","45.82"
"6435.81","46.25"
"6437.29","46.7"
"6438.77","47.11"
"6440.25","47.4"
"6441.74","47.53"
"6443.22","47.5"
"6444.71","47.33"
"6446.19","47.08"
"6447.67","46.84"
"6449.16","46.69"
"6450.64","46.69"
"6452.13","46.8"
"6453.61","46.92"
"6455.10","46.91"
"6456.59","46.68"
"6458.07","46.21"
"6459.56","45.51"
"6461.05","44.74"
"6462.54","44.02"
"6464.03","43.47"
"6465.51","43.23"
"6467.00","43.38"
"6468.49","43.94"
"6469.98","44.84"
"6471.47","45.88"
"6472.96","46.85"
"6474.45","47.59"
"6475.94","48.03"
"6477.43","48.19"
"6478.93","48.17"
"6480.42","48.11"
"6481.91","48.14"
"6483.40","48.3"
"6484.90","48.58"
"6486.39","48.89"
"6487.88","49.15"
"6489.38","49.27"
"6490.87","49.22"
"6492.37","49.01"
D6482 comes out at 48.14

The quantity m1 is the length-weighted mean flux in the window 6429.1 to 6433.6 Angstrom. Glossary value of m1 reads 45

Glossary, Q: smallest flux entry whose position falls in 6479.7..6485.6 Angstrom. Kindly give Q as 48.11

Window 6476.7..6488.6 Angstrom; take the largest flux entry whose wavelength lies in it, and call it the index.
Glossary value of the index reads 49.15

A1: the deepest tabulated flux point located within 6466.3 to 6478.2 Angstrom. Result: 43.38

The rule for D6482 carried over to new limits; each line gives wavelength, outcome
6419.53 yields 43.3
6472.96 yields 46.85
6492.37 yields 49.01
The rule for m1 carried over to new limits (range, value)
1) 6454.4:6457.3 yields 46.7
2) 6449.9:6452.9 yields 46.8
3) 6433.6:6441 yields 46.7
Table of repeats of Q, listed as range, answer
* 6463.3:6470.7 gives 43.23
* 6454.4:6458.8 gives 46.21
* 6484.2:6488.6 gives 48.58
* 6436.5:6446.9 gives 46.7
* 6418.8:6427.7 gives 43.26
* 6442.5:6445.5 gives 47.33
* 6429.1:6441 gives 44.67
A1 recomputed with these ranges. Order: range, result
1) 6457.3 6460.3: 45.51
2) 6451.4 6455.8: 46.8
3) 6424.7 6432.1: 43.75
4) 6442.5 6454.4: 46.69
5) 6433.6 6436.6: 45.82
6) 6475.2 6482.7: 48.03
